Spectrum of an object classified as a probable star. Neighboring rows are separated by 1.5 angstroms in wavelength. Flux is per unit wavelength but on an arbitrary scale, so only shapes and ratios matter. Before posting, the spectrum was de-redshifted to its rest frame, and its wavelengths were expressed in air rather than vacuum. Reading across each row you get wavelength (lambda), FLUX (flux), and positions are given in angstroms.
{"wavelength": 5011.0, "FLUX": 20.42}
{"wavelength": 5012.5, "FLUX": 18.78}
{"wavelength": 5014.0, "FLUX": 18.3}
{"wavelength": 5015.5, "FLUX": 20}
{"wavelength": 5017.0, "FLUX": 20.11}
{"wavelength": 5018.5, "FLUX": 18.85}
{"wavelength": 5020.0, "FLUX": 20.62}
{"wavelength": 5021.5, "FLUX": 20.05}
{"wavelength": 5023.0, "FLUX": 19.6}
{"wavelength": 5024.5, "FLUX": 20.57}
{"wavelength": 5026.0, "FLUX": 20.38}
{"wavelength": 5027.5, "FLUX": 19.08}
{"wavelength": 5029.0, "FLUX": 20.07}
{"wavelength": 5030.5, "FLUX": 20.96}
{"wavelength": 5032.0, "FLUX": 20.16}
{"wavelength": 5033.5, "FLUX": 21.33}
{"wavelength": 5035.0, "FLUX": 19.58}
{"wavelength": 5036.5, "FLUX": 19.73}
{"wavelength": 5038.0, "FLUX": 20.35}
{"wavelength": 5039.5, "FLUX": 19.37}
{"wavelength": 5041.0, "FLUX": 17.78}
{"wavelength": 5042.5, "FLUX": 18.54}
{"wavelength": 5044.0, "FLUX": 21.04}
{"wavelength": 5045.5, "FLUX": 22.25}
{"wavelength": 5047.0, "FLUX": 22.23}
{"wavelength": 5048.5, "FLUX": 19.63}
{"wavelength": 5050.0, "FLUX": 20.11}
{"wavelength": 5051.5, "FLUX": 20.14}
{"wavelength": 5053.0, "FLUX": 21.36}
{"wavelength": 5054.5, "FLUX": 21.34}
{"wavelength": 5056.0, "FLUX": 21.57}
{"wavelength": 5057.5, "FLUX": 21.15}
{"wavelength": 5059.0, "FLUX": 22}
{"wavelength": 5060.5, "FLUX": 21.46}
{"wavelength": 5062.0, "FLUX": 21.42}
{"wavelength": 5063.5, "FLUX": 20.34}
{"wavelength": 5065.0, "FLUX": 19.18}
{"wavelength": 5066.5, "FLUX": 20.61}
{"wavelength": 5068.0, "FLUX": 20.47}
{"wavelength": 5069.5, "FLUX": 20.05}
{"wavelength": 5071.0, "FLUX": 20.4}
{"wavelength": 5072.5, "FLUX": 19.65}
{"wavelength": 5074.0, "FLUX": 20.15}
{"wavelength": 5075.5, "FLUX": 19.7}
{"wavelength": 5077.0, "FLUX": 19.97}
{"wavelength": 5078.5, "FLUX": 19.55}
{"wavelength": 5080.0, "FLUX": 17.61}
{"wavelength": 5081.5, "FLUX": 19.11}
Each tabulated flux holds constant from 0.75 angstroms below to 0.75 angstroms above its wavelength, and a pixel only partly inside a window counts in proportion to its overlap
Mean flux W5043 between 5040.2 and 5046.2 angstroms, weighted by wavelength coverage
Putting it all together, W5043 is 19.9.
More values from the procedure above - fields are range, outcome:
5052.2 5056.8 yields 21.4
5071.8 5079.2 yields 19.8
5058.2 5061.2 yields 21.7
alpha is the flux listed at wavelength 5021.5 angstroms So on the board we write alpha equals 20.05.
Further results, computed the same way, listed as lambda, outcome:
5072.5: 19.65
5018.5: 18.85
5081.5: 19.11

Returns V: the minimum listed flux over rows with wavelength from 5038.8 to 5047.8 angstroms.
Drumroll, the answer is 17.78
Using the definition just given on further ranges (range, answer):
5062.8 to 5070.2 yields 19.18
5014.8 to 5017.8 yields 20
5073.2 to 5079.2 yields 19.55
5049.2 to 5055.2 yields 20.11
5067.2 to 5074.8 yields 19.65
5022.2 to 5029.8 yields 19.08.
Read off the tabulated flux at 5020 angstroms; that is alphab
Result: 20.62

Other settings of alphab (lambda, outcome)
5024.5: 20.57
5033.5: 21.33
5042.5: 18.54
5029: 20.07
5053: 21.36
